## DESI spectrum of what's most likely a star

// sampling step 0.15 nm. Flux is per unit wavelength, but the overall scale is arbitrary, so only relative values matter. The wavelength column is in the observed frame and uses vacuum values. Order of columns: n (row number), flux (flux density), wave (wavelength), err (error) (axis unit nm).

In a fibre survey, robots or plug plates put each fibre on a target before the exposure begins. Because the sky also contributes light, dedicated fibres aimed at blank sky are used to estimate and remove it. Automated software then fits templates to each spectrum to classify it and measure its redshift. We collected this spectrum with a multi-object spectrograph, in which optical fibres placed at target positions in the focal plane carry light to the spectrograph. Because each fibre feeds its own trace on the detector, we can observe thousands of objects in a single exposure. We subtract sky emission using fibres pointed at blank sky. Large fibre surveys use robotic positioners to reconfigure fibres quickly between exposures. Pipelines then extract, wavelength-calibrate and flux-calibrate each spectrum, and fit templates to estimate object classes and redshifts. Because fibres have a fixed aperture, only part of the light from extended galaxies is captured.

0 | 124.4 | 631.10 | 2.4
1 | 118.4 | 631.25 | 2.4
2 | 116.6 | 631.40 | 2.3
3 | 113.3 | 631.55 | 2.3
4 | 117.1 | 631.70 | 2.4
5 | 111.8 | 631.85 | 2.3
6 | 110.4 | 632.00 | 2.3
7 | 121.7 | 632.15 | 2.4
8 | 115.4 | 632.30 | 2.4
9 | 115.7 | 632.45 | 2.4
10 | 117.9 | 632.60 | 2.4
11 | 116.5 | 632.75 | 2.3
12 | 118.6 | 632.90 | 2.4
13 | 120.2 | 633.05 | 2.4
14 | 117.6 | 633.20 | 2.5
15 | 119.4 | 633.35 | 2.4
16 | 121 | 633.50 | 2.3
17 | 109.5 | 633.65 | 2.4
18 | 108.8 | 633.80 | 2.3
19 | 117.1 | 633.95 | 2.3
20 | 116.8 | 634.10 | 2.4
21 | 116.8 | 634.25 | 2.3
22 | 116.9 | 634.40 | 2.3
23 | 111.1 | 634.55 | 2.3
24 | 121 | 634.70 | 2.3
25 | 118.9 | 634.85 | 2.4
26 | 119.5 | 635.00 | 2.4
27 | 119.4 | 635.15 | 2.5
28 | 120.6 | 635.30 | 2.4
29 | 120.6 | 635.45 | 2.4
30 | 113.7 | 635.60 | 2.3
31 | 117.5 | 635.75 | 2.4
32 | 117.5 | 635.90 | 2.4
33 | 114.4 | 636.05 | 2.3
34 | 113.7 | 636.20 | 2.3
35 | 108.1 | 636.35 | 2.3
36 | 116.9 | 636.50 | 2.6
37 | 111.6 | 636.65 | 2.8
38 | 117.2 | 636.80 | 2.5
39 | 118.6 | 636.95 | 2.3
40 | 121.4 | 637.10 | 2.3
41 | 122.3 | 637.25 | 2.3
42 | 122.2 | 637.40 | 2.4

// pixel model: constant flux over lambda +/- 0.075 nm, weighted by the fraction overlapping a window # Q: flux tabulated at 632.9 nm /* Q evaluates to 118.6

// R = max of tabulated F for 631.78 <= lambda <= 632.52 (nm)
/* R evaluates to 121.7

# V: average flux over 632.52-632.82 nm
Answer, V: 117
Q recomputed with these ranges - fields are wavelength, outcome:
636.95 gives 118.6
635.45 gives 120.6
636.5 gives 116.9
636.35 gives 108.1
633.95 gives 117.1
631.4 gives 116.6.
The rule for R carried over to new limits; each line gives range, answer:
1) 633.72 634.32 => 117.1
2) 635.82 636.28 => 117.5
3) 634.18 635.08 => 121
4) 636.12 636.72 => 116.9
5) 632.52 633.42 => 120.2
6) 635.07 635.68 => 120.6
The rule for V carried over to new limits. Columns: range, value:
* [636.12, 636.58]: 113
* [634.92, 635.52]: 120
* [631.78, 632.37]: 115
